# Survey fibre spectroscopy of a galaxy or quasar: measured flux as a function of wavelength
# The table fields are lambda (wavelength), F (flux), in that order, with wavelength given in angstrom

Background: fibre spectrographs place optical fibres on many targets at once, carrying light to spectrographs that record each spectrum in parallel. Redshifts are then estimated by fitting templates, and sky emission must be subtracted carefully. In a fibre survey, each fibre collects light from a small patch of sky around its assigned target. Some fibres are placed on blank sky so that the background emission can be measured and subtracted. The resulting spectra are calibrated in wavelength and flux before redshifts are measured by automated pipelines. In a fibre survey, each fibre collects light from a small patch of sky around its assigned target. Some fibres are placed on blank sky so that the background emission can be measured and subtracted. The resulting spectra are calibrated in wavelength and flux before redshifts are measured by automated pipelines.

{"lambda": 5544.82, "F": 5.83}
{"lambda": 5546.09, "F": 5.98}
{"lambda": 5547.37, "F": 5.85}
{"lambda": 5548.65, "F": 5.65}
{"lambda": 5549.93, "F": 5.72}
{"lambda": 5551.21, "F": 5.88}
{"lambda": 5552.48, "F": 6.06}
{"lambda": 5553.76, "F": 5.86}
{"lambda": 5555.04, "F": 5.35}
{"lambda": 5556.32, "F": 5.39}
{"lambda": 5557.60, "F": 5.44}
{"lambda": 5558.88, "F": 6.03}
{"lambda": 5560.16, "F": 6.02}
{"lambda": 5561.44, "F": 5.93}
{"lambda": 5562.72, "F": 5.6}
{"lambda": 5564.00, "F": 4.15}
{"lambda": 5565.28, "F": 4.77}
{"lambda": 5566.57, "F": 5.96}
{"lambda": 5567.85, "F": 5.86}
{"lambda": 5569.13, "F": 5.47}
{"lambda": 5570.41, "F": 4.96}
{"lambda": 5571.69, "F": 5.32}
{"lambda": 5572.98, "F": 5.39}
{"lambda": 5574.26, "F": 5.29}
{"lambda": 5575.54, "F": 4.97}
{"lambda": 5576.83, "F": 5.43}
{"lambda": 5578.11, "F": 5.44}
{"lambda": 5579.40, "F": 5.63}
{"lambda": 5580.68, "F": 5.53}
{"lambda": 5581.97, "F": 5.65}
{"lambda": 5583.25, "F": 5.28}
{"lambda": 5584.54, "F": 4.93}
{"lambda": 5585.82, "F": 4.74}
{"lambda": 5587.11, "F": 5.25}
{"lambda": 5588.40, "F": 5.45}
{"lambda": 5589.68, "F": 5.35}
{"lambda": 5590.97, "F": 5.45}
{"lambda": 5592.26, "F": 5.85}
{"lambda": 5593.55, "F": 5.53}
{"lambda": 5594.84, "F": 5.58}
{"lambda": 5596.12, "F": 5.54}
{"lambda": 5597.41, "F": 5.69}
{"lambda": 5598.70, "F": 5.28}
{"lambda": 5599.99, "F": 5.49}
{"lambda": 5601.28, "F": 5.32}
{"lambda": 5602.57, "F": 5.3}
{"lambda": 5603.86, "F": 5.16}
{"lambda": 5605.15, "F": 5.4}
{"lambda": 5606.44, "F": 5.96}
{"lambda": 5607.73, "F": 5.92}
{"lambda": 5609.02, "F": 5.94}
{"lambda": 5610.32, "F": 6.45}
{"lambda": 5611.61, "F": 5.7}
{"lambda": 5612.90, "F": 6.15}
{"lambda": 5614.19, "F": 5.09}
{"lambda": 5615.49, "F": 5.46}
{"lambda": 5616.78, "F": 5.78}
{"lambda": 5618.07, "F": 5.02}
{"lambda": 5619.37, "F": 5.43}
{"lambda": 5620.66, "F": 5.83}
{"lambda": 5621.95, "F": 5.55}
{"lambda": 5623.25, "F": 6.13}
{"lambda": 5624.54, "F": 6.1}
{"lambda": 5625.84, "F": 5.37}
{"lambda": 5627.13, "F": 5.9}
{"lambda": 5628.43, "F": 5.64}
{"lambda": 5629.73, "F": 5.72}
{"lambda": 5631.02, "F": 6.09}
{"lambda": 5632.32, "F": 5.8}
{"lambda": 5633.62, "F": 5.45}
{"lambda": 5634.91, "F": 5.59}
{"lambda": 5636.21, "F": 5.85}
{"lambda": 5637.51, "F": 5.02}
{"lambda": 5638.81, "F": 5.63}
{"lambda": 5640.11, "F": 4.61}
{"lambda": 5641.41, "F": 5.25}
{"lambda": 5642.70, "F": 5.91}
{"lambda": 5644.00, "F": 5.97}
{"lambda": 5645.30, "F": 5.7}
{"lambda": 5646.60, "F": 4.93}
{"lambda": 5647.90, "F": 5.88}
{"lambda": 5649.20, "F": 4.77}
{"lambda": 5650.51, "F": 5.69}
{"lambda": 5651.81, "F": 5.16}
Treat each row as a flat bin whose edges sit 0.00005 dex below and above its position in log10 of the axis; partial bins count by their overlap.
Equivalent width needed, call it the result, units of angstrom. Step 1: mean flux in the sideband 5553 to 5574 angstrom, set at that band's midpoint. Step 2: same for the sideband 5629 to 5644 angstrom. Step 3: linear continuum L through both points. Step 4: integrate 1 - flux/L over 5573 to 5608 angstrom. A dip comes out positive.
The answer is 0.5 angstrom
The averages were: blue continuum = 5.47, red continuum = 5.56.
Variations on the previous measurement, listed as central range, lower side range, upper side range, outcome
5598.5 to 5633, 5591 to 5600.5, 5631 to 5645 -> -0.8 angstrom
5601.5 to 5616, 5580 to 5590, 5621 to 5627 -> -0.2 angstrom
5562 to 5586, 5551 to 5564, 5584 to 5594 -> 0.8 angstrom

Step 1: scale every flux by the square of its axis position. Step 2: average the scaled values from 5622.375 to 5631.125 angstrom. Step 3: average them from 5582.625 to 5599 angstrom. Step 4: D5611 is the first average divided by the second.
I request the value 1.1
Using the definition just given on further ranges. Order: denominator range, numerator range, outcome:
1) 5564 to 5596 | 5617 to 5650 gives 1.06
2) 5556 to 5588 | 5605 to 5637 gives 1.09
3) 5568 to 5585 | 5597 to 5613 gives 1.07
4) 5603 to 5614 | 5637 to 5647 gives 0.94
